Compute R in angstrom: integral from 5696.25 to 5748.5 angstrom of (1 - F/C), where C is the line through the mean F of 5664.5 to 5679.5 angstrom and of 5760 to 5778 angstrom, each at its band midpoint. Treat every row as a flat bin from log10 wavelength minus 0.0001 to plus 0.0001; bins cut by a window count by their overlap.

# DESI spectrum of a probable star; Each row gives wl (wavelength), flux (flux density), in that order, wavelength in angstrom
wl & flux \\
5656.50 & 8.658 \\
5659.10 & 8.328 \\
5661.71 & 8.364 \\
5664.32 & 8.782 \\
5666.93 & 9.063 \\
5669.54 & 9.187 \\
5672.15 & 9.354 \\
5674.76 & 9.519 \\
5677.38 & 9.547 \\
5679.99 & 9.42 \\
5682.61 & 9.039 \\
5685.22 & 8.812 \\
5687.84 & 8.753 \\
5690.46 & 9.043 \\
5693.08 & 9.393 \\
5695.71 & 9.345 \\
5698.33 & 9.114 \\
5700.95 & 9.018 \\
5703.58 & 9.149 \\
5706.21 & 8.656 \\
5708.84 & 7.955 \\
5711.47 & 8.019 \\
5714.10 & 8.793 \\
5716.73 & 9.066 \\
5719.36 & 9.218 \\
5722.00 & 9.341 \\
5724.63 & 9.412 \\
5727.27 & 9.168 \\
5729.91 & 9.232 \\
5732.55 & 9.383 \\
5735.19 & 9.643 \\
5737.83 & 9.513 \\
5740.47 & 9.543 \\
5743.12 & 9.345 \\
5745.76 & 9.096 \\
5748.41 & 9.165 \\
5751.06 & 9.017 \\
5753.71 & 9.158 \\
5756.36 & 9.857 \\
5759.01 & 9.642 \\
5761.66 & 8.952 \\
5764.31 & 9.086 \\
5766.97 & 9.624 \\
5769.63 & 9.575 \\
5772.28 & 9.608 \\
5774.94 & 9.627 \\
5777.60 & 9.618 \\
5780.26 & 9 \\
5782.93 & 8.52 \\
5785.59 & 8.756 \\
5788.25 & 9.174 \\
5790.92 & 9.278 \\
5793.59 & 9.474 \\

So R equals 1.55 angstrom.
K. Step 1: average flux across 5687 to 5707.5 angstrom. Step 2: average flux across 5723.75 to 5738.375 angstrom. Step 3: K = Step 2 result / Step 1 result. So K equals 1.0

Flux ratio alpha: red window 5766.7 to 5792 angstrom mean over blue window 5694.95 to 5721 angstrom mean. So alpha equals 1.05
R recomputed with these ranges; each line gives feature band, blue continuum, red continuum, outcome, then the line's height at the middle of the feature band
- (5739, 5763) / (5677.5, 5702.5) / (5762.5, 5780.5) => 0.2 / 9.38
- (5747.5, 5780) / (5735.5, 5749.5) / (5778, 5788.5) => -1.0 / 9.12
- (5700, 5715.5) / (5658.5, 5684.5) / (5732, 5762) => 1.1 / 9.22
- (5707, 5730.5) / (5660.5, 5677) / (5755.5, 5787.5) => 0.8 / 9.19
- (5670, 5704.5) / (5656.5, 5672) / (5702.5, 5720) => -1.8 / 8.73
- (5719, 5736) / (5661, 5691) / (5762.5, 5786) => -0.3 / 9.19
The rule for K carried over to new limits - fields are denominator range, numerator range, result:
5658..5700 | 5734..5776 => 1.04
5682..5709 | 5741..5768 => 1.04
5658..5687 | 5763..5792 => 1.02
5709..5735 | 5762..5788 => 1.02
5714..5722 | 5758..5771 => 1.03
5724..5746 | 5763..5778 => 1.01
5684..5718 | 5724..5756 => 1.05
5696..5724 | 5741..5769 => 1.05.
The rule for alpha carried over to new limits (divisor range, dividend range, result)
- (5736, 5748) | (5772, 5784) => 0.99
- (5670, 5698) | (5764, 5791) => 1.01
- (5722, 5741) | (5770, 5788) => 0.98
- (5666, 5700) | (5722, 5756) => 1.01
